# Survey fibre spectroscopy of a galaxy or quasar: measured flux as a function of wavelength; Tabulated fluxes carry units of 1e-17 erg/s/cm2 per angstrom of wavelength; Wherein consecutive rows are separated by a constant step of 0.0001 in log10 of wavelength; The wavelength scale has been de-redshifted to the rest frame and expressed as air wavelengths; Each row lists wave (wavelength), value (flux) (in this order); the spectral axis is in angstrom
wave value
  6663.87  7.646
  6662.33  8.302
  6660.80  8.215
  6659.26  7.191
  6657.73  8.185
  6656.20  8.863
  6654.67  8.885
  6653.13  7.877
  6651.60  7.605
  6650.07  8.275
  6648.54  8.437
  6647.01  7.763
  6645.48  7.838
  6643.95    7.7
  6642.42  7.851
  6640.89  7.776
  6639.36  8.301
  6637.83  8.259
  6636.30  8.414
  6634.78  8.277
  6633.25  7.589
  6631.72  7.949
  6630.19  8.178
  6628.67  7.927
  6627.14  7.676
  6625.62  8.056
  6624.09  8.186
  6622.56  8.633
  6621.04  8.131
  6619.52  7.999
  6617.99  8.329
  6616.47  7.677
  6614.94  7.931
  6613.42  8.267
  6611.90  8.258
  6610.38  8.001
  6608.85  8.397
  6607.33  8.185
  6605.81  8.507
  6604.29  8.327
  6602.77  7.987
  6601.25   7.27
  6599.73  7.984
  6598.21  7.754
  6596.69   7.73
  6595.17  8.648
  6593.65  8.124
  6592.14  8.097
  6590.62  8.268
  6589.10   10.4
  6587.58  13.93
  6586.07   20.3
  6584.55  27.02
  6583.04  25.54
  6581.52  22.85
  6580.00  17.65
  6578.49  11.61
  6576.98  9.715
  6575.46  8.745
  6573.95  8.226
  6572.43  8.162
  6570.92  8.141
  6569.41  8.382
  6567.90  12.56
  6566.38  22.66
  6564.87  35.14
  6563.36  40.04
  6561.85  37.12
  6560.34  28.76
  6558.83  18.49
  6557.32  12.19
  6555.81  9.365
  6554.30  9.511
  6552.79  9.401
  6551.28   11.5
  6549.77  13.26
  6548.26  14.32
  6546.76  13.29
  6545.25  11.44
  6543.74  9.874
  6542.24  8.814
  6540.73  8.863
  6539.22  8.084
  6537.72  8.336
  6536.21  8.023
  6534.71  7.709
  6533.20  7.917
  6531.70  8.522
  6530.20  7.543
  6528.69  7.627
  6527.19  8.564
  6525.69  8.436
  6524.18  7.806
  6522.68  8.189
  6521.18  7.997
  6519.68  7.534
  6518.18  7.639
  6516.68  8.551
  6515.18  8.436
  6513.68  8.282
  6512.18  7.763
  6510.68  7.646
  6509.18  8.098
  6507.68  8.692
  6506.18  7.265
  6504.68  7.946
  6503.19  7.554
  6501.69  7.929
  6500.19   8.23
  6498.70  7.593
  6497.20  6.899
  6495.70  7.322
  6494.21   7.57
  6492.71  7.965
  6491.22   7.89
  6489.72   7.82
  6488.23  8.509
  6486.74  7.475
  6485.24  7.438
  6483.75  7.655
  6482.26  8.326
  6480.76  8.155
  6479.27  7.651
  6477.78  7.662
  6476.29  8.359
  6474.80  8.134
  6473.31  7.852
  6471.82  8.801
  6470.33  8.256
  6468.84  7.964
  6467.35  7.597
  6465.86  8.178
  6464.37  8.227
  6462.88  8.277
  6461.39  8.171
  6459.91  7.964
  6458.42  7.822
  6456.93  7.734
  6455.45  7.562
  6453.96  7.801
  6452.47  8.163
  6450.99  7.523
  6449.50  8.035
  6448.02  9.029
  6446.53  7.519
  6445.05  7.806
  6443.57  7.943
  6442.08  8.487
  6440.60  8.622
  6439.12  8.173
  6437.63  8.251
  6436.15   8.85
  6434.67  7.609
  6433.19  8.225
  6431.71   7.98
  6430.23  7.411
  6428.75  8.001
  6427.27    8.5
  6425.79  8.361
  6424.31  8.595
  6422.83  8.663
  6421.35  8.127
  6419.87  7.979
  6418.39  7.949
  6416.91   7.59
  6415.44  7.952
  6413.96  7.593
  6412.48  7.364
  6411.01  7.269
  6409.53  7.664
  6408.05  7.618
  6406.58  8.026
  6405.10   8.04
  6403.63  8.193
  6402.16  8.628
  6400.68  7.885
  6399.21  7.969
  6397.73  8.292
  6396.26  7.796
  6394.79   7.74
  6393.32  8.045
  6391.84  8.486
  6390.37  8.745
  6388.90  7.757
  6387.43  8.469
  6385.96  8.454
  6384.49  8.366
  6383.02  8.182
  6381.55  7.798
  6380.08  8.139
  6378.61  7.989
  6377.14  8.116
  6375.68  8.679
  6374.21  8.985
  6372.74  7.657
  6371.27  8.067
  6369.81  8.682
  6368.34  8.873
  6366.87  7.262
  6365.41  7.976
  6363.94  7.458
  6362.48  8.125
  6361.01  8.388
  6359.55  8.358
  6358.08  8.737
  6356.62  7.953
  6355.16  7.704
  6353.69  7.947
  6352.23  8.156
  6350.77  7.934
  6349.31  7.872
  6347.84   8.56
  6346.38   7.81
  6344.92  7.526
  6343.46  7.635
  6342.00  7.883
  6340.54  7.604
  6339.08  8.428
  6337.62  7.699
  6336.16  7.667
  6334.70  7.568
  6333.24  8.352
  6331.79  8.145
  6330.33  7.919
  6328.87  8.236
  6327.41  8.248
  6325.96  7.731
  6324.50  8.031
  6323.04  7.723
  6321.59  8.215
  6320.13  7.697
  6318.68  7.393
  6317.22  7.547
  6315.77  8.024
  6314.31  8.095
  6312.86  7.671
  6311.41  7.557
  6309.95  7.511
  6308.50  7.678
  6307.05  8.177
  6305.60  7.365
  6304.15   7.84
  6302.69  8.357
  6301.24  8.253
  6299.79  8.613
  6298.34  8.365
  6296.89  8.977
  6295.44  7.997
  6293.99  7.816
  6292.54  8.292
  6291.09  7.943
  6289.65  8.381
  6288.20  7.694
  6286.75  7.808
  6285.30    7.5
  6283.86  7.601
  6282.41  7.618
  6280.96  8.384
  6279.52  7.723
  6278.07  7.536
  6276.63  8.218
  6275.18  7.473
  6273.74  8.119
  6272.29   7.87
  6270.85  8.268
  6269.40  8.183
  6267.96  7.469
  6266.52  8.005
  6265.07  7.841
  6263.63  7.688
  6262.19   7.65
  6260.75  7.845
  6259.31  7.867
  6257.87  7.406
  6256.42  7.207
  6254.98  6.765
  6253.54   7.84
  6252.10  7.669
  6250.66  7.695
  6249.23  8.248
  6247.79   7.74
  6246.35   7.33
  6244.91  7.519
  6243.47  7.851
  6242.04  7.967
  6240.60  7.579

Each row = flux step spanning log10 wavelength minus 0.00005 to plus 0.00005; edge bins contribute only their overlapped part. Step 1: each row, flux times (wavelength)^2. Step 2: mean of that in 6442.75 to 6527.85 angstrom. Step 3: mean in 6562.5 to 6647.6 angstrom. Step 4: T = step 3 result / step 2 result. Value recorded 1.4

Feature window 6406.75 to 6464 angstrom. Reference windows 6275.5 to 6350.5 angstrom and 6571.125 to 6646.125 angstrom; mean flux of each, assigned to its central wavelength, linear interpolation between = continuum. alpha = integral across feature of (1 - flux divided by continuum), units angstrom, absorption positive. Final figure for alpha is 4.66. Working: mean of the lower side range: 7.93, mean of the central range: 8.01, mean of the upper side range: 9.83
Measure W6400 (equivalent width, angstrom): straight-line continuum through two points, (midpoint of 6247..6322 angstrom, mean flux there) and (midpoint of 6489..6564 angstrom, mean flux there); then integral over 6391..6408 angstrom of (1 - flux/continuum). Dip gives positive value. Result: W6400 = 1.90 angstrom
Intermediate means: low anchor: 7.86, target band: 8.09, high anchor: 10.5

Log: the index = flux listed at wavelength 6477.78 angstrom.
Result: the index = 7.662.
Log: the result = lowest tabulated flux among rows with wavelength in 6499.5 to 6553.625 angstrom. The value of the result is 7.265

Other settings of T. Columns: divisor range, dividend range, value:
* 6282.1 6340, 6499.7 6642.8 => 1.48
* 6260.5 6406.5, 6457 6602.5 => 1.43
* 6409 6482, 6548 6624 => 1.69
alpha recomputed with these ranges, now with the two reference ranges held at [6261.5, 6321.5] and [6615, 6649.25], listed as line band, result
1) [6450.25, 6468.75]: 0.1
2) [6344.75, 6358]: -0.1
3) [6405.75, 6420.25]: 0.5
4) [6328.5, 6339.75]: -0.1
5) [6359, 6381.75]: -0.6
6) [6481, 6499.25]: 0.6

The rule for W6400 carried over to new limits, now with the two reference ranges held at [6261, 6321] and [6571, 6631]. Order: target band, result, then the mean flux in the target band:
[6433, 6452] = 1.9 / 8.16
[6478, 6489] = 1.8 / 7.88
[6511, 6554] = 3.2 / 9.05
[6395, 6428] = 3.1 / 8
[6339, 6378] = 1.6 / 8.08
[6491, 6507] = 3.1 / 7.65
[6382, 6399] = 0.9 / 8.2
